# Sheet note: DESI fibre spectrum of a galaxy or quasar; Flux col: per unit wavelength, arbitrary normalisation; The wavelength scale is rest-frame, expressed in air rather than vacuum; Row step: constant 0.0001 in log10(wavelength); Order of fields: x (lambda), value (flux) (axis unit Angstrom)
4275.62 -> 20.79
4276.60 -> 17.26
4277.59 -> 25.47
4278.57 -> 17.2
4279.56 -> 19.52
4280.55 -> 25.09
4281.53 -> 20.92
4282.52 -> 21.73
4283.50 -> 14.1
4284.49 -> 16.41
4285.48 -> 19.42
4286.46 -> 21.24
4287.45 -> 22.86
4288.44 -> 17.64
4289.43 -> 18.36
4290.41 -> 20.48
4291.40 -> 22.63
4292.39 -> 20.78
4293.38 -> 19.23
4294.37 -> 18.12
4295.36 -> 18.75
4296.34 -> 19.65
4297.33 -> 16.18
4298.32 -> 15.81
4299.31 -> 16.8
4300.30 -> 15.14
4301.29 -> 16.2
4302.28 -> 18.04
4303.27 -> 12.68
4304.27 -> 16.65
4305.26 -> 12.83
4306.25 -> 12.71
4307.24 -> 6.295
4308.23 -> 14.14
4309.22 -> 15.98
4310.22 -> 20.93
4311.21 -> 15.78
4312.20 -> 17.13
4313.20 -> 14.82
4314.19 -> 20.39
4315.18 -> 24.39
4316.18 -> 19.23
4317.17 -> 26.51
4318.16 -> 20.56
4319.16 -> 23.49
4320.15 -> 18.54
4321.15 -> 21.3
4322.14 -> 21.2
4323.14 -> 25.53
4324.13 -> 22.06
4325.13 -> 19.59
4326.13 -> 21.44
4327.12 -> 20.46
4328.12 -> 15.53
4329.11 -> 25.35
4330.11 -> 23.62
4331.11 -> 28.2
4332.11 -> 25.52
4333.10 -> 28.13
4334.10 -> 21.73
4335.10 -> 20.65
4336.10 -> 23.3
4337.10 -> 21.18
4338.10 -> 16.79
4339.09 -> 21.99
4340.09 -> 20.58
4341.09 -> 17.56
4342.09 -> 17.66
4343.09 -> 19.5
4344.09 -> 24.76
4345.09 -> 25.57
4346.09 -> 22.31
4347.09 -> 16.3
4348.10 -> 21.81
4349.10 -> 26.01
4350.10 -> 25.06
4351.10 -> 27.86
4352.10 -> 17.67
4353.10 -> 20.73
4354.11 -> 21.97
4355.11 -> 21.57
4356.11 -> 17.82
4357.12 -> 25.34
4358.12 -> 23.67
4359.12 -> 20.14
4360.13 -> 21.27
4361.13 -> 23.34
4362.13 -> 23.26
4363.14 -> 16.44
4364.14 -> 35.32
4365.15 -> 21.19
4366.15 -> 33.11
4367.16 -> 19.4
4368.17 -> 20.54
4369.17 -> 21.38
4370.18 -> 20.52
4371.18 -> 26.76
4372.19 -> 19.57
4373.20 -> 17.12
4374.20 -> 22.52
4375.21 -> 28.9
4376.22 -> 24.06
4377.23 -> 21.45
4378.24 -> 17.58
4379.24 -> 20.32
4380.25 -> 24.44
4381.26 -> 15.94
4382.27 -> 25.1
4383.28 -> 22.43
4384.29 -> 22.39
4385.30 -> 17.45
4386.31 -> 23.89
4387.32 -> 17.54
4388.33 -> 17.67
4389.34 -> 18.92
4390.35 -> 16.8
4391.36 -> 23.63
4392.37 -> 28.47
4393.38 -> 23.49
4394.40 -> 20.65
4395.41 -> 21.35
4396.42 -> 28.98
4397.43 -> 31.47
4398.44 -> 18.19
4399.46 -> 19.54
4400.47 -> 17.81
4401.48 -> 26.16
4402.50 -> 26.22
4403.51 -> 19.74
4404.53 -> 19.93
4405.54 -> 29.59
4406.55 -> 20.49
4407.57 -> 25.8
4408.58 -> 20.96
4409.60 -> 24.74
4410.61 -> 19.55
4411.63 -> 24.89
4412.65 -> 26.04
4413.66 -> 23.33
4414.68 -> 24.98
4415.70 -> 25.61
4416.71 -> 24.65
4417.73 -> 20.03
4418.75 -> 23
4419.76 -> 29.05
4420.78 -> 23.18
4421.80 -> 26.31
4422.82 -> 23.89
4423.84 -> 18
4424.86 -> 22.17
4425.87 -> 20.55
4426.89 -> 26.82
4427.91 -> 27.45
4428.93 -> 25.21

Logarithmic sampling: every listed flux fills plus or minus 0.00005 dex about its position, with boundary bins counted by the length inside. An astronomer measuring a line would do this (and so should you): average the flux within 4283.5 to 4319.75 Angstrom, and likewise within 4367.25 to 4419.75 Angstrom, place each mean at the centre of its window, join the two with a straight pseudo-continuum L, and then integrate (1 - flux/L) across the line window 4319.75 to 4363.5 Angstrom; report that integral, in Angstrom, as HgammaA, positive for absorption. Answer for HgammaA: -4.3 Angstrom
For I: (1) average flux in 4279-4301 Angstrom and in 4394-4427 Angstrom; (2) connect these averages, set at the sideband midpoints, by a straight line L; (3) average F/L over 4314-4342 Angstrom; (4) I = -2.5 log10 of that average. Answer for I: -0.08 mag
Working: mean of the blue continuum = 19.1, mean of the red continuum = 23.4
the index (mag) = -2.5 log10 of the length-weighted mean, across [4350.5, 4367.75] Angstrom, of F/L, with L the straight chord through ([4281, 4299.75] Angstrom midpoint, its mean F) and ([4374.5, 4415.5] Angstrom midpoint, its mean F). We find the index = -0.08 mag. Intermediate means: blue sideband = 19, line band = 22.9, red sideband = 22.5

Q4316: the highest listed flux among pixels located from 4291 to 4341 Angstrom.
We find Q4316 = 28.2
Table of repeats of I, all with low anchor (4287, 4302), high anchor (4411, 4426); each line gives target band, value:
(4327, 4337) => -0.157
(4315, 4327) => -0.116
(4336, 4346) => -0.018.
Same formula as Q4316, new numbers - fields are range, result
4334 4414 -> 35.32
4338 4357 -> 27.86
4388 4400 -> 31.47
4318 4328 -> 25.53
